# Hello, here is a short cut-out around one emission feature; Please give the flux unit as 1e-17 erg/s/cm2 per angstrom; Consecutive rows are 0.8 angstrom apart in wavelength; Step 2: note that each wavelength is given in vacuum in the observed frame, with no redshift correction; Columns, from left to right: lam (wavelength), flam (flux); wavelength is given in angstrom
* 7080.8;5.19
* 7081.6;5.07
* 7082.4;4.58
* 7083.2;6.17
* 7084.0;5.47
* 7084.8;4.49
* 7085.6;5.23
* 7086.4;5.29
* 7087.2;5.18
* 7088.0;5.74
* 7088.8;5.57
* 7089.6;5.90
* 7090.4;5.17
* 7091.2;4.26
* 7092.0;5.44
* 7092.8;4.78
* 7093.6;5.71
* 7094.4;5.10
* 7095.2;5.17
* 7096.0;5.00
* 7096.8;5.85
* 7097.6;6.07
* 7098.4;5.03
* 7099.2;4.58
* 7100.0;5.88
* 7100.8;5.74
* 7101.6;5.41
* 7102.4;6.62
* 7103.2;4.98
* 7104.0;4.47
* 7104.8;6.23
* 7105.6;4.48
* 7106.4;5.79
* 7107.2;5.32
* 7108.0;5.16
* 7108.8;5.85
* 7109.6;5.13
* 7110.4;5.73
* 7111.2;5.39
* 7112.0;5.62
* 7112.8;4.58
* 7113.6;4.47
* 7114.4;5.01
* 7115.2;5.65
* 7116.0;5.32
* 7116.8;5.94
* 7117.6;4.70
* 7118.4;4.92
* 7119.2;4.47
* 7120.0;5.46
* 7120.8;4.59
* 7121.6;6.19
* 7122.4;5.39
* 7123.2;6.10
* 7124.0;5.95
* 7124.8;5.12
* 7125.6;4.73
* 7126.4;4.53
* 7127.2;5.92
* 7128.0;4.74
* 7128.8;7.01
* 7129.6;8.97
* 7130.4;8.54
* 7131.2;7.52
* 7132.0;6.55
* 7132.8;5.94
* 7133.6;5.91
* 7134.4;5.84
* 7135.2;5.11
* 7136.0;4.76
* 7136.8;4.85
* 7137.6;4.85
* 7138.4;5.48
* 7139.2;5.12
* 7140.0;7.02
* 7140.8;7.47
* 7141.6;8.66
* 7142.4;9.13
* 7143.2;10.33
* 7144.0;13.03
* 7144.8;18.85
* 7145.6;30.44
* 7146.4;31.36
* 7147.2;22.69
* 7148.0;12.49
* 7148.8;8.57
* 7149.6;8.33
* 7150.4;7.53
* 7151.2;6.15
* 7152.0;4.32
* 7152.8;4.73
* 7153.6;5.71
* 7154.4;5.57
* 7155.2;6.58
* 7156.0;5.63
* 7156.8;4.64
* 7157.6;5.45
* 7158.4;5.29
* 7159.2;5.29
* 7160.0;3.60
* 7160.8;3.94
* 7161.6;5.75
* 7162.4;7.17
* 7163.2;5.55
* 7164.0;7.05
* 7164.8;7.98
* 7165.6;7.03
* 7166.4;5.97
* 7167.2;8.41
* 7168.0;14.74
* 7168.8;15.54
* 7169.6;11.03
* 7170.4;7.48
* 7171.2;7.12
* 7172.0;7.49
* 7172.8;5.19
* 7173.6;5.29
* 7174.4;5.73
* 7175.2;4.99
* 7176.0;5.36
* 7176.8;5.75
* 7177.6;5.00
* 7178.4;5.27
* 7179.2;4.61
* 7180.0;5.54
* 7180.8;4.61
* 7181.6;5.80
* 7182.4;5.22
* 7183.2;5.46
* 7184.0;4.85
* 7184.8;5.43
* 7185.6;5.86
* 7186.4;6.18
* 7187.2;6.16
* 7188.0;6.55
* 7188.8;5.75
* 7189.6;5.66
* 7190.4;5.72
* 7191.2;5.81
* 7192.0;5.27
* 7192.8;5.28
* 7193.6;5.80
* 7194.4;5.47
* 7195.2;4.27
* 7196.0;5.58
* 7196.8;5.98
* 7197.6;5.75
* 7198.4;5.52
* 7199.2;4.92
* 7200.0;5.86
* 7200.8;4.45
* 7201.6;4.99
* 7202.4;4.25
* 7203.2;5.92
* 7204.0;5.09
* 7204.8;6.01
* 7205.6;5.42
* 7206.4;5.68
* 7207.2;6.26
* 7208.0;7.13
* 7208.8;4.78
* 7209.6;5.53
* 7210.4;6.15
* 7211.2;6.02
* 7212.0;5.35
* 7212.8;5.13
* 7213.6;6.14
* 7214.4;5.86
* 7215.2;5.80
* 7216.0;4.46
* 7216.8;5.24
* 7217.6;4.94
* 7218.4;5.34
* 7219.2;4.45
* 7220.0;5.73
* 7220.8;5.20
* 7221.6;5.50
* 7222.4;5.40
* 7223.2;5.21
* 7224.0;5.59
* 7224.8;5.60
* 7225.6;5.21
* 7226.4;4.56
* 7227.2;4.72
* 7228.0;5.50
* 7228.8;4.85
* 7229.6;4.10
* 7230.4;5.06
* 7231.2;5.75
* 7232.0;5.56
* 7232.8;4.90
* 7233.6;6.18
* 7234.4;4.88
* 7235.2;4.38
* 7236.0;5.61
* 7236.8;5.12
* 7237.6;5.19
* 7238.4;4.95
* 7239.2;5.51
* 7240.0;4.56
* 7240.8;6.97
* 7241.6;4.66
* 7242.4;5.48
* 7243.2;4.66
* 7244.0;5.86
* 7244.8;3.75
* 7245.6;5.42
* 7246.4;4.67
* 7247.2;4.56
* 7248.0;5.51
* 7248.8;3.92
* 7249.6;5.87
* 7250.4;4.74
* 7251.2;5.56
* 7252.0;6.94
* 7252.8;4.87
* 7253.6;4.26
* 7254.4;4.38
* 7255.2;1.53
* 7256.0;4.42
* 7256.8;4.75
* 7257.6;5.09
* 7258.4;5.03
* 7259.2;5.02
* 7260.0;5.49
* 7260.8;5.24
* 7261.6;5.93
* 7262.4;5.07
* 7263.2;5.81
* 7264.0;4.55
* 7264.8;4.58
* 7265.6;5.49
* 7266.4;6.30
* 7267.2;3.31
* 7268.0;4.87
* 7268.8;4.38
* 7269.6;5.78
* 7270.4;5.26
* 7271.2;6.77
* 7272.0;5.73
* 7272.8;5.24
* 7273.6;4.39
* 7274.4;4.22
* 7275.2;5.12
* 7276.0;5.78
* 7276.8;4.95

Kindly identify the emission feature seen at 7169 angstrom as [N II]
